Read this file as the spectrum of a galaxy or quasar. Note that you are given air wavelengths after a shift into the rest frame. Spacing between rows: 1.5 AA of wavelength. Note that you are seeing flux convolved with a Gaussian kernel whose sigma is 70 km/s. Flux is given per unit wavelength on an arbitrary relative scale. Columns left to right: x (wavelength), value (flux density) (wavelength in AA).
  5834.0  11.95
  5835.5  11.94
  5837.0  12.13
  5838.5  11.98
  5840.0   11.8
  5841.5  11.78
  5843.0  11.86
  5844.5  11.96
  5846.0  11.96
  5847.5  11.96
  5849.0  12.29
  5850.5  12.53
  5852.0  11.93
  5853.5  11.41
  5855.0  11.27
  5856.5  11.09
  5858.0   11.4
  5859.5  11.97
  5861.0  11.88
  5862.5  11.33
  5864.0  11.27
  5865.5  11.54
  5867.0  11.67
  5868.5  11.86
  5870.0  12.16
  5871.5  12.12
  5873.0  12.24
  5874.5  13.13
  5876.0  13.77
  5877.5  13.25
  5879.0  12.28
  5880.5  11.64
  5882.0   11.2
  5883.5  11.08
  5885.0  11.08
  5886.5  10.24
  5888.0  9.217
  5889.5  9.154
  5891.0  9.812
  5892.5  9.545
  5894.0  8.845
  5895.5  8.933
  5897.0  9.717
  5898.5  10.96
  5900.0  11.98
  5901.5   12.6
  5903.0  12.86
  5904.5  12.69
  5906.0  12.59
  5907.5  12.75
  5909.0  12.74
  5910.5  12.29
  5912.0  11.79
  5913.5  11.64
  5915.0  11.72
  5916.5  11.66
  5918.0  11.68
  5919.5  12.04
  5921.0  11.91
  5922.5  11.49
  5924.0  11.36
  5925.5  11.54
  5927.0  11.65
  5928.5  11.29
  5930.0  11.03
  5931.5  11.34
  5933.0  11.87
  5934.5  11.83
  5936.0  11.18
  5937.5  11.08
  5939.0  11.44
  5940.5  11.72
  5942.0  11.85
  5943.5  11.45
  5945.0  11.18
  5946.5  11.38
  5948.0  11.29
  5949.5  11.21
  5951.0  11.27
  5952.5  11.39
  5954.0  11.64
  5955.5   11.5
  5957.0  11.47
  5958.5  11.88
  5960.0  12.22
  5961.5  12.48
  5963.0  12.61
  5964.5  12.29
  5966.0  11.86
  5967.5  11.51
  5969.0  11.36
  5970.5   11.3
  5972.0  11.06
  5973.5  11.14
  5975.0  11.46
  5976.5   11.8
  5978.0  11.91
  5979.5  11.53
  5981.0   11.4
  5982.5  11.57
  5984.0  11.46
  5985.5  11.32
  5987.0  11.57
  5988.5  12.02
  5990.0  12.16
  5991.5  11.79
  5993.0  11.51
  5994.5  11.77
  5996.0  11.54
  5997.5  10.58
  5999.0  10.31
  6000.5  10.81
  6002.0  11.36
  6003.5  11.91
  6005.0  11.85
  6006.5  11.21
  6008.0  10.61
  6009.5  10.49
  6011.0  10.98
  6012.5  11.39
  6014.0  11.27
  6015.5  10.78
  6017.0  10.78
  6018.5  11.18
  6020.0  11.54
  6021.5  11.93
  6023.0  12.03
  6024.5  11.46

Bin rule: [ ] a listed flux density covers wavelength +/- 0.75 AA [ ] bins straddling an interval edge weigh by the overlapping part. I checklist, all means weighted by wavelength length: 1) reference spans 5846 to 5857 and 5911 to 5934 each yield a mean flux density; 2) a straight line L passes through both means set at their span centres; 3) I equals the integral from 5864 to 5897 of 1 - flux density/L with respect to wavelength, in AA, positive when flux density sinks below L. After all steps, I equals 1.6 AA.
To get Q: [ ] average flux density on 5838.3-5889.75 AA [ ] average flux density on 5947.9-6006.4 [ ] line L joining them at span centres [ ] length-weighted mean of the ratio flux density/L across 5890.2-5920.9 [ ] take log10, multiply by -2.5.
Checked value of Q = 0.02 mag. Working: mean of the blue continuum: 11.7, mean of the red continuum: 11.6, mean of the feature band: 11.4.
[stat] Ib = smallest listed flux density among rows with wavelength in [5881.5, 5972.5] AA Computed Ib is 8.845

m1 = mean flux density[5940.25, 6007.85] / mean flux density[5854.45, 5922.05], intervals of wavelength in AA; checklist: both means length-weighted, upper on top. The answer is 1.00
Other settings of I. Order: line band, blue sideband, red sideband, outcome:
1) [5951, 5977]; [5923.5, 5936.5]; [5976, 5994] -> -0.23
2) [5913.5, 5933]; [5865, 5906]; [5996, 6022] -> -0.52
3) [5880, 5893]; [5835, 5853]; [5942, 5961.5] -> 1.65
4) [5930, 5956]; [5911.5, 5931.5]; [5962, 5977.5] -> 0.41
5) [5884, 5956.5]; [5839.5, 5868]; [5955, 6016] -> 1.80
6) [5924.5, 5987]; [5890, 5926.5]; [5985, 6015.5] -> -0.98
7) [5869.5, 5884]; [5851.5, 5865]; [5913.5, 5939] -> -1.01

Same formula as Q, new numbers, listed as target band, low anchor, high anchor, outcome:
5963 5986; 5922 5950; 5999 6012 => -0.03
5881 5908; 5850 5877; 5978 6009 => 0.09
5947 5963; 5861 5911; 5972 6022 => -0.03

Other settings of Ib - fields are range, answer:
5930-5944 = 11.03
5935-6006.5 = 10.31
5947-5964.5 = 11.21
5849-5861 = 11.09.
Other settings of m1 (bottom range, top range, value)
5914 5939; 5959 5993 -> 1.02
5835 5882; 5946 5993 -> 0.97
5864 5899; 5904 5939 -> 1.06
